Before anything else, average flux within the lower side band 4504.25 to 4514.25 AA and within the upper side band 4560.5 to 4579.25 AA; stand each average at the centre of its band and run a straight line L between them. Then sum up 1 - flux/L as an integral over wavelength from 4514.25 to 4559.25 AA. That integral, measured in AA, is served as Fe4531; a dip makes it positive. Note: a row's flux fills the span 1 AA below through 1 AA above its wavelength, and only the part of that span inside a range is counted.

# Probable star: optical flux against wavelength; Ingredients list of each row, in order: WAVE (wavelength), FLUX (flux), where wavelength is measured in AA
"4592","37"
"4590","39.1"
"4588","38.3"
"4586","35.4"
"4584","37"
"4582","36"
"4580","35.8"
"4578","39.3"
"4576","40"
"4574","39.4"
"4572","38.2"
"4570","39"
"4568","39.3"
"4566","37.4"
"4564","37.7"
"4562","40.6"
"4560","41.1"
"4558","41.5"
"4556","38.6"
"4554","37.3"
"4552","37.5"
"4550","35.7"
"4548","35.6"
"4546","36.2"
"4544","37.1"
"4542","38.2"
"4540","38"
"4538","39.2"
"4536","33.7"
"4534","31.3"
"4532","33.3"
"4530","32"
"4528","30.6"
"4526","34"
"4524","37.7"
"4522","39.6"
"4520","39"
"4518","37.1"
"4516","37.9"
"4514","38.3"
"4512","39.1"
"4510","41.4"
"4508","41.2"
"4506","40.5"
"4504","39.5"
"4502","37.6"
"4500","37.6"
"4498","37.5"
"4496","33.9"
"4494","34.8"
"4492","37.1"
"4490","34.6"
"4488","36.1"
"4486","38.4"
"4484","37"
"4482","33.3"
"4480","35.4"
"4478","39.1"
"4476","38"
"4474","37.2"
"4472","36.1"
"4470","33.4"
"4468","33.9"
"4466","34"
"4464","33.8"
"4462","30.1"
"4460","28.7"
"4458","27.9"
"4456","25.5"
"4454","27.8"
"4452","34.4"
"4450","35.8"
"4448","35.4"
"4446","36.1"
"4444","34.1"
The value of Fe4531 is 3.60 AA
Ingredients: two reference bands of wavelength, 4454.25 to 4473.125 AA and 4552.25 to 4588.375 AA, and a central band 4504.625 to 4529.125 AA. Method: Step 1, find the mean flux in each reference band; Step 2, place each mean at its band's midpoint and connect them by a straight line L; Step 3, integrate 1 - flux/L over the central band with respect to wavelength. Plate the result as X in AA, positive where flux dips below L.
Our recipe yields -2.23 AA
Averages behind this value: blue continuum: 31.4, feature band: 38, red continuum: 38.4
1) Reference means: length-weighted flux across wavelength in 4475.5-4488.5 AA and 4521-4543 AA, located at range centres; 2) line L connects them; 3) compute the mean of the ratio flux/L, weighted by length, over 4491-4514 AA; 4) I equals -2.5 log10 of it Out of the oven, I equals -0.06 mag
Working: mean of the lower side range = 36.7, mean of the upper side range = 35.2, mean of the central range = 38.2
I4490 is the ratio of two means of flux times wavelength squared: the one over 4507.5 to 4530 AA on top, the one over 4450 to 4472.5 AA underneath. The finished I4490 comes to 1.2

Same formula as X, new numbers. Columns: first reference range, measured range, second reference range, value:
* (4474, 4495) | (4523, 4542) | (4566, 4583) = 1.43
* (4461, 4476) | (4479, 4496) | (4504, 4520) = 0.37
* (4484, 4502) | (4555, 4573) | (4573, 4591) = -0.84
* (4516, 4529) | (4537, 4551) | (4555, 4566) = 0.41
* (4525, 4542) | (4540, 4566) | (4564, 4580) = -1.12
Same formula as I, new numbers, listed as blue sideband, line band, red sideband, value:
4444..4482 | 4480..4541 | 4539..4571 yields -0.02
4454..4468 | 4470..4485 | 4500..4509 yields -0.09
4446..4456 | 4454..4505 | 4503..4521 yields 0.04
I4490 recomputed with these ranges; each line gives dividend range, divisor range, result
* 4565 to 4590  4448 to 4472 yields 1.26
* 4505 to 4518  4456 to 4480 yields 1.20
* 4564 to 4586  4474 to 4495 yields 1.09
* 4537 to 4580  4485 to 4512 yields 1.04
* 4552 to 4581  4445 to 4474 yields 1.25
